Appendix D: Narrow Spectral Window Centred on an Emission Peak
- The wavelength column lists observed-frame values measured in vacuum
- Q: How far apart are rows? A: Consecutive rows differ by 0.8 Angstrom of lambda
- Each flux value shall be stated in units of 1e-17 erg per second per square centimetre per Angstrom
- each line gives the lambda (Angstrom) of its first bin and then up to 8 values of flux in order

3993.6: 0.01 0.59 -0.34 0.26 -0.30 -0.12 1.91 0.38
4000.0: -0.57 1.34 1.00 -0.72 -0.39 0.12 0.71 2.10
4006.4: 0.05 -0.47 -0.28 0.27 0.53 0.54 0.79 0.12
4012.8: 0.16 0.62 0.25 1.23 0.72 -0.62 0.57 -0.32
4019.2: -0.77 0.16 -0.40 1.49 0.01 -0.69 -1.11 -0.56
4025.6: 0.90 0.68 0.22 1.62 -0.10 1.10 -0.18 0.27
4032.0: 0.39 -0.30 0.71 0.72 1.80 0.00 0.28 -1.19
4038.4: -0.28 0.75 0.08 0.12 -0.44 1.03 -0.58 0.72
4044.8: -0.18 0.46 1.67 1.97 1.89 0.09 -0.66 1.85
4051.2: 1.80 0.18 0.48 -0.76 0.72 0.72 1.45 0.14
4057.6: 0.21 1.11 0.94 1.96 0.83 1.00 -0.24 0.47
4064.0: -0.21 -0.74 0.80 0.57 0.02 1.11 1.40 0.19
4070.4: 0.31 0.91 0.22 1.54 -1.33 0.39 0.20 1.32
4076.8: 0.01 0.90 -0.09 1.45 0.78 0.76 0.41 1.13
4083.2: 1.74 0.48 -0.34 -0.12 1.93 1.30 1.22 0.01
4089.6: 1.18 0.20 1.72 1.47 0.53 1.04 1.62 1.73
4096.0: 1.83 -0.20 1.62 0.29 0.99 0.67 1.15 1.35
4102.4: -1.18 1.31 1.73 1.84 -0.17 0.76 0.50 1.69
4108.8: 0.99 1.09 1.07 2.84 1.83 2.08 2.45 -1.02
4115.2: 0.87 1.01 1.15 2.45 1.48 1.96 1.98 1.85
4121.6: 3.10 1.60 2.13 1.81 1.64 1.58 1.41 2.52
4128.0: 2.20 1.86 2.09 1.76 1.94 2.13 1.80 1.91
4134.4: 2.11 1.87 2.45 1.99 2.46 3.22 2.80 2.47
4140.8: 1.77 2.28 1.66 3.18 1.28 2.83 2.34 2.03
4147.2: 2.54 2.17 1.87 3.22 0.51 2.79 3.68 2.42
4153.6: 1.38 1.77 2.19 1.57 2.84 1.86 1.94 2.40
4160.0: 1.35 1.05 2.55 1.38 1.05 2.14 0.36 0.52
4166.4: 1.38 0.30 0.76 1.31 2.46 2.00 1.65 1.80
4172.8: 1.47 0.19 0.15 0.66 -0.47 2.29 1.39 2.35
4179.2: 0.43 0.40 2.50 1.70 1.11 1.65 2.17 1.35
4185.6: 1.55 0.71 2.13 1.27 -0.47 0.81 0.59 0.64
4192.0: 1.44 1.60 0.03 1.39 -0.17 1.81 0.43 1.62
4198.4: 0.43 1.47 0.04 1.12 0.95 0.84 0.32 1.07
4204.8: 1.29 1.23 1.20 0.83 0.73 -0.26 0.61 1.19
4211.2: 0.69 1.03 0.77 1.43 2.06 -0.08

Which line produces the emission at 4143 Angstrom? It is C IV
